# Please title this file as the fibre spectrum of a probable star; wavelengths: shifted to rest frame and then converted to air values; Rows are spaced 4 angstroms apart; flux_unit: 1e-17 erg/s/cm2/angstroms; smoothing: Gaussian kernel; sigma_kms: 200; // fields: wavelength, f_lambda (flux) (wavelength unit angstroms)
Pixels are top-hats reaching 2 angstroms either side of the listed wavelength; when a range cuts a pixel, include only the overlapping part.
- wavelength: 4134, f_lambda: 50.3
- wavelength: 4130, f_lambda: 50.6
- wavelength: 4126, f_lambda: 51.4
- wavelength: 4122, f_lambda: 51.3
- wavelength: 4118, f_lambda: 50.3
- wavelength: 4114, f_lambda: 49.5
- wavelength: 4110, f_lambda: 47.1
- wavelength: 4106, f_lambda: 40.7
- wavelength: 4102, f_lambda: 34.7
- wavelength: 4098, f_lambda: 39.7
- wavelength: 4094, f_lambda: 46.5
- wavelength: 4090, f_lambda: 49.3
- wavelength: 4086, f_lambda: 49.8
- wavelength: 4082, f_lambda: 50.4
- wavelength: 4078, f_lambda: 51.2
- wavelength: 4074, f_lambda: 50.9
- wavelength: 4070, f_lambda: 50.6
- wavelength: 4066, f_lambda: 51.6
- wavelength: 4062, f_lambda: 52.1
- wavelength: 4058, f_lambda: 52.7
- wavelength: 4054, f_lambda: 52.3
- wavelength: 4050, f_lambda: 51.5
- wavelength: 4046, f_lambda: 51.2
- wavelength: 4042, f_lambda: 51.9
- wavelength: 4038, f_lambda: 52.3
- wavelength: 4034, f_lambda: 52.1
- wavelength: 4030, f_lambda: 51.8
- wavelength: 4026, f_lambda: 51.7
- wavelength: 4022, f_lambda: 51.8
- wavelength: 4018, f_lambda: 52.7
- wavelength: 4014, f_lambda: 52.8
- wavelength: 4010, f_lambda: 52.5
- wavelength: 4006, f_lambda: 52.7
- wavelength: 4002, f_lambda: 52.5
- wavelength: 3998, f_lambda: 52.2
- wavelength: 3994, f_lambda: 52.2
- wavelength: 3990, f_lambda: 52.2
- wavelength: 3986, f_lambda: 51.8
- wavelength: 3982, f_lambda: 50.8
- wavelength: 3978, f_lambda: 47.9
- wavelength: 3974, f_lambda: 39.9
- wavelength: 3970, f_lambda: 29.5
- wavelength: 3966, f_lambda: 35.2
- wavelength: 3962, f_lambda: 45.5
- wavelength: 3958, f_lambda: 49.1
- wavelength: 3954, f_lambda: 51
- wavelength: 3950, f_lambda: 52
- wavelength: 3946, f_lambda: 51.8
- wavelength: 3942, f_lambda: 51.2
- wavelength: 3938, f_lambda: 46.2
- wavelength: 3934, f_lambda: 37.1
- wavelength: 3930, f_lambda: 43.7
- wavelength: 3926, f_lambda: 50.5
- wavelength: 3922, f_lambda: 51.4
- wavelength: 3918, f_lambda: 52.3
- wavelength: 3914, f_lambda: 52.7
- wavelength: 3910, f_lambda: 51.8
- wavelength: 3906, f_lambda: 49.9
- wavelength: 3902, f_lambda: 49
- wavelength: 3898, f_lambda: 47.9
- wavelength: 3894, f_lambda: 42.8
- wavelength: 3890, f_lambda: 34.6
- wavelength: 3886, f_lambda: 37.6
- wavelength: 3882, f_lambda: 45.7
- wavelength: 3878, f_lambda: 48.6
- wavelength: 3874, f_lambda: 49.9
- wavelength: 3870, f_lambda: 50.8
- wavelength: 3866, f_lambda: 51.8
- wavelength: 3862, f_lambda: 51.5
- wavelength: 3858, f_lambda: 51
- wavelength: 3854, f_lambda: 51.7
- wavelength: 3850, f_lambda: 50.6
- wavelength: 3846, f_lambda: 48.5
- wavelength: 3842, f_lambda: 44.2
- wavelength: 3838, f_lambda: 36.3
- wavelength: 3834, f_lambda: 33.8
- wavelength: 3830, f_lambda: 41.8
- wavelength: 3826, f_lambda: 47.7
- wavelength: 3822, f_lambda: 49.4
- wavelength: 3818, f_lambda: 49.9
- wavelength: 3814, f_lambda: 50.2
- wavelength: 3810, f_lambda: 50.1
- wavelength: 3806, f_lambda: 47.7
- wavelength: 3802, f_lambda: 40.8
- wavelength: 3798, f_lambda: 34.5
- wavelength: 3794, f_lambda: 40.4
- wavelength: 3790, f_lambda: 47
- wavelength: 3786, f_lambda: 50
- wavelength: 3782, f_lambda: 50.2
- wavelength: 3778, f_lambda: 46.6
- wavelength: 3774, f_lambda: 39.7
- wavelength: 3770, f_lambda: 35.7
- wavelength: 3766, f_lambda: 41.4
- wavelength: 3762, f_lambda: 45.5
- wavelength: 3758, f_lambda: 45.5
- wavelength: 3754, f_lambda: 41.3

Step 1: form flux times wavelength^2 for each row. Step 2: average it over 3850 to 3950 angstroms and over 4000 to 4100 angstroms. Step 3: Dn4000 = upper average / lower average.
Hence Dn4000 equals 1.14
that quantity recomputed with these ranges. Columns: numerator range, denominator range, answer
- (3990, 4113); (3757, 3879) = 1.23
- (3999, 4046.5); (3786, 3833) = 1.28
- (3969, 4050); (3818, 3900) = 1.19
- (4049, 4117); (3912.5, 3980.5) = 1.12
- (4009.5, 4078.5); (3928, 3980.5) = 1.21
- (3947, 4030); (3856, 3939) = 1.08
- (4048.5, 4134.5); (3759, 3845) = 1.28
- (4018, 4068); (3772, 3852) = 1.30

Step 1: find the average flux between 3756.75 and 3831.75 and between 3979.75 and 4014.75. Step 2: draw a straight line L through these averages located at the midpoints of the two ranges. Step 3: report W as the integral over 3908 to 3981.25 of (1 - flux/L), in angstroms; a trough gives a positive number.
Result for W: 5.17 angstroms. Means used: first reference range 45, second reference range 52.1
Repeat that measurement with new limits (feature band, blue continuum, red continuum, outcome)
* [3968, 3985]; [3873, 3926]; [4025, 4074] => 2.4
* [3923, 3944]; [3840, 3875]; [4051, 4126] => 1.5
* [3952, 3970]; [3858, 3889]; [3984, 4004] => 2.6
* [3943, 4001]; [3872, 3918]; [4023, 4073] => 2.2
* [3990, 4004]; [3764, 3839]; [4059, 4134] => -1.6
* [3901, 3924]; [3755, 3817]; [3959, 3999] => -3.1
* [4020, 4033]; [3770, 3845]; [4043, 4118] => -1.1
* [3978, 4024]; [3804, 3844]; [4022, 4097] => -2.3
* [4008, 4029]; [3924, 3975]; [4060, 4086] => -1.7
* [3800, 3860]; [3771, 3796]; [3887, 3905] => -2.3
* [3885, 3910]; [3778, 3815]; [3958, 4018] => 1.2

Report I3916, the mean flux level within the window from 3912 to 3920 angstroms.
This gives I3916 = 52.5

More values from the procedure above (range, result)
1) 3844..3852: 49.5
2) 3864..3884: 49.4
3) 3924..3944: 45.7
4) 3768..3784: 43.1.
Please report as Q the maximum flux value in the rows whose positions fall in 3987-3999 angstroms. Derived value 52.2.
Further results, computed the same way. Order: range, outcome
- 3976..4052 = 52.8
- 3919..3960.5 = 52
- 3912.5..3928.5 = 52.7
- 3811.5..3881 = 51.8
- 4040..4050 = 51.9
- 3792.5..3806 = 47.7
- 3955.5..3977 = 49.1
